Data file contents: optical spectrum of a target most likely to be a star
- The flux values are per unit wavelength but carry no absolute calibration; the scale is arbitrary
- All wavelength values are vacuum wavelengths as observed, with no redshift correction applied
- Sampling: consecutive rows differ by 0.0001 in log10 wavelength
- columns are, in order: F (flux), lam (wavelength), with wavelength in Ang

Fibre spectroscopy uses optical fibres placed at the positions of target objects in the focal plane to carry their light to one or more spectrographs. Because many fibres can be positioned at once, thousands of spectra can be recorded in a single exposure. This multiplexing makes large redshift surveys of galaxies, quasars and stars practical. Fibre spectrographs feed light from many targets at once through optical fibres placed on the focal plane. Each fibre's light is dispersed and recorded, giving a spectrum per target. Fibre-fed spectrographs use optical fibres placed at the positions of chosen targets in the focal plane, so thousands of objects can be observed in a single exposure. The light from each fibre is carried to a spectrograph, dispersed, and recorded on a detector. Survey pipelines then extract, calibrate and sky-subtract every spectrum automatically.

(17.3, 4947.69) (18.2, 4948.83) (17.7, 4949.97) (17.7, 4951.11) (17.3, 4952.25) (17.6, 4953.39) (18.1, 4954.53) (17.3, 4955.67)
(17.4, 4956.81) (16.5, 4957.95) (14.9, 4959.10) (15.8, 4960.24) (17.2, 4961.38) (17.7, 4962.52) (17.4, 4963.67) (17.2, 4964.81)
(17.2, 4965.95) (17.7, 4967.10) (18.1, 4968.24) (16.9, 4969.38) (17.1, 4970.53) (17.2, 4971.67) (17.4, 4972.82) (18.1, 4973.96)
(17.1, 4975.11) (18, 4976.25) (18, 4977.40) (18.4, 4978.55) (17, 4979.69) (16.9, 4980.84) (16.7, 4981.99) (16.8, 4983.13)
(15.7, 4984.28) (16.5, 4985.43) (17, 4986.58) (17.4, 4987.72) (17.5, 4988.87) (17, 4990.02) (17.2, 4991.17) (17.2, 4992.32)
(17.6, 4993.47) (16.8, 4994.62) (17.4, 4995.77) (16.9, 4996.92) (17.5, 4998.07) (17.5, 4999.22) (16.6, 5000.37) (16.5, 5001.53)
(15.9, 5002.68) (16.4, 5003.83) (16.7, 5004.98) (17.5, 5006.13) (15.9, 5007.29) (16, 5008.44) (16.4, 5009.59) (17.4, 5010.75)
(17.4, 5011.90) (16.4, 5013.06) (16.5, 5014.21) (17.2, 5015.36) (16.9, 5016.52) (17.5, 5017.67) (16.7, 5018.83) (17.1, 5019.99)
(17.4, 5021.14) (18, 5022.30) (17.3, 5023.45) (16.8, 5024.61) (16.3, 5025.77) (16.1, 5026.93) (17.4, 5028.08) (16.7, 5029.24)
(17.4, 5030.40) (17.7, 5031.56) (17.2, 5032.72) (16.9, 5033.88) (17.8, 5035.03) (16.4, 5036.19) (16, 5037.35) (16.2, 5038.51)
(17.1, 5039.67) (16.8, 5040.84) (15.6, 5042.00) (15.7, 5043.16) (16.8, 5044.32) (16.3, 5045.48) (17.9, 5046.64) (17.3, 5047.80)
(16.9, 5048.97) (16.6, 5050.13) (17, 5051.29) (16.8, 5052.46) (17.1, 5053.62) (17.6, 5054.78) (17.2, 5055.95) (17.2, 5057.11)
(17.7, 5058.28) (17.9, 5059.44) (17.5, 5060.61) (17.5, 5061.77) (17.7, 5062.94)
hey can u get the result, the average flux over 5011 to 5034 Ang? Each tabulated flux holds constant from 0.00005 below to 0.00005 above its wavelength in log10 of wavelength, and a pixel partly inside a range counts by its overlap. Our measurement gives 17.1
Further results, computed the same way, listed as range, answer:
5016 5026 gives 17.1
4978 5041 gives 16.9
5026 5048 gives 16.8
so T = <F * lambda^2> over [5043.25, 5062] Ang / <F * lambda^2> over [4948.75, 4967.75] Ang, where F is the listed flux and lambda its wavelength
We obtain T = 1.04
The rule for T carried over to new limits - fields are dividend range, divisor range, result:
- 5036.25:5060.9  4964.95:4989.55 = 1.01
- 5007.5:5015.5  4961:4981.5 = 0.97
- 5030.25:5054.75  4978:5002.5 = 1.01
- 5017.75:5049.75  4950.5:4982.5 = 1.00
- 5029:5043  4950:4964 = 1.01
